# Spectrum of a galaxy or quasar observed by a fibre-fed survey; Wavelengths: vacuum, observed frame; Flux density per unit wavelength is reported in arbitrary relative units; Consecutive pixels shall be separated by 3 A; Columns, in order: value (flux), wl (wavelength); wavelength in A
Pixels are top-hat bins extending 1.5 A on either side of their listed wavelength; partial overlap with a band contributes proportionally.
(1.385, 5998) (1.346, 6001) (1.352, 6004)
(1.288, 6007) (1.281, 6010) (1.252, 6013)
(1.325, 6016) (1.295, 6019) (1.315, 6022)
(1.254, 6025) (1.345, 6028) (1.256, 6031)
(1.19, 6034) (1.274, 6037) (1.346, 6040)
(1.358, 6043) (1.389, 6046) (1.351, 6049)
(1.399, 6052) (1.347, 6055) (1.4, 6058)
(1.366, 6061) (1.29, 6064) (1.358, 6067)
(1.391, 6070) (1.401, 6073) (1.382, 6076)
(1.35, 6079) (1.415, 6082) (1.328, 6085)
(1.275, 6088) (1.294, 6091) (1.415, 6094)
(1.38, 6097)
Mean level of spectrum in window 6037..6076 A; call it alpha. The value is 1.36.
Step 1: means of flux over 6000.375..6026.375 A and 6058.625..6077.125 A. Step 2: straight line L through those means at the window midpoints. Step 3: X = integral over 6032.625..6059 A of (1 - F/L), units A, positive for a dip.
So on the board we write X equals 0.01 A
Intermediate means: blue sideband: 1.3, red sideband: 1.37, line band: 1.34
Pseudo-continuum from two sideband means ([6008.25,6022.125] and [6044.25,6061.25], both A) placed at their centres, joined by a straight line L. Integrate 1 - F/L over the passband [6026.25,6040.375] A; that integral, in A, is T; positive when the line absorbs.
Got 0.6 A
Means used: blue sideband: 1.29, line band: 1.28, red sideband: 1.38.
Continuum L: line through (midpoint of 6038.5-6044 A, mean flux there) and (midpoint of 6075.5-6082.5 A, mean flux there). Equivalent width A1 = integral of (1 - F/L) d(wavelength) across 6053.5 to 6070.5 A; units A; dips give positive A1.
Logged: 0.1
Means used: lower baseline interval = 1.35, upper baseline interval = 1.38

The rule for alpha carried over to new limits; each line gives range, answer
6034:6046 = 1.32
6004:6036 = 1.28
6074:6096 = 1.35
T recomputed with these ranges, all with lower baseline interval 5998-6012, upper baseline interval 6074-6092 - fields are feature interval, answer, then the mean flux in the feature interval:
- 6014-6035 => 0.7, 1.28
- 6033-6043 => 0.3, 1.29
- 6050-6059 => -0.3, 1.38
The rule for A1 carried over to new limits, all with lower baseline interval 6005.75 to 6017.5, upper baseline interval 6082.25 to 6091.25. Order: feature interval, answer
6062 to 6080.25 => -0.73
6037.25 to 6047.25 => -0.42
